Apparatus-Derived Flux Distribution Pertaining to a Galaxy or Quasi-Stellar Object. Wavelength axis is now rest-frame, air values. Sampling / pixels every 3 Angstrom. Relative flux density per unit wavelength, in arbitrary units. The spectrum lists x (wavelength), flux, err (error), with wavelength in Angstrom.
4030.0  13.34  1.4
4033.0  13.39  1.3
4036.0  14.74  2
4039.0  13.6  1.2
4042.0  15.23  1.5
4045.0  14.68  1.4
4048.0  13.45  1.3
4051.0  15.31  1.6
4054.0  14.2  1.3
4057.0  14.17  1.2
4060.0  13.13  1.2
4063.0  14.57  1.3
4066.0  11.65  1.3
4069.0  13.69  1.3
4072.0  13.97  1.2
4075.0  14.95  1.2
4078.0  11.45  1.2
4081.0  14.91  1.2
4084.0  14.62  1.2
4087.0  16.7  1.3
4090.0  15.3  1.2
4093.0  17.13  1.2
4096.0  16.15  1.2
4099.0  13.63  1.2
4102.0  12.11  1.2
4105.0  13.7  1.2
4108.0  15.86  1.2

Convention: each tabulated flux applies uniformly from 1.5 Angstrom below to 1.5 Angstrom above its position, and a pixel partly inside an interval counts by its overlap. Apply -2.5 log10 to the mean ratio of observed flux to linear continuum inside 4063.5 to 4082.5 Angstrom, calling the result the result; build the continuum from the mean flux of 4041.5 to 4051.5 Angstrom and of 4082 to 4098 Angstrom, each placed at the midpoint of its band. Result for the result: 0.14 mag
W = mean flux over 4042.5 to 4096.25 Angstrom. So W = 14.4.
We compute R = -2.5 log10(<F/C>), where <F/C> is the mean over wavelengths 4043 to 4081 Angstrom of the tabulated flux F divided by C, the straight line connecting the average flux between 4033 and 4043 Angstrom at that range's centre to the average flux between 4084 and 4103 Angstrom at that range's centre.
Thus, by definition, 0.066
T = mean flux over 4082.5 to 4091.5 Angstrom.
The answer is 15.5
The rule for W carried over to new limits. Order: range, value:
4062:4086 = 13.8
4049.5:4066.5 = 14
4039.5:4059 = 14.4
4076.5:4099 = 15.1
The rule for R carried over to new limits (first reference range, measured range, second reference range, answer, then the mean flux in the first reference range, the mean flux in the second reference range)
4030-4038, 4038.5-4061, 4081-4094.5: 0.014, 13.9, 15.8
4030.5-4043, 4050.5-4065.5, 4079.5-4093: 0.054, 14.1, 15.6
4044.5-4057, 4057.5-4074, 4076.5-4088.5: 0.070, 14.4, 14.4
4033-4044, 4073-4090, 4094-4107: -0.030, 14.4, 14.1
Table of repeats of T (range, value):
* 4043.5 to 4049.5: 14.1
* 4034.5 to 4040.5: 14.2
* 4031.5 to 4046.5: 14.3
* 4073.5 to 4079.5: 13.2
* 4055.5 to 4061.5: 13.7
